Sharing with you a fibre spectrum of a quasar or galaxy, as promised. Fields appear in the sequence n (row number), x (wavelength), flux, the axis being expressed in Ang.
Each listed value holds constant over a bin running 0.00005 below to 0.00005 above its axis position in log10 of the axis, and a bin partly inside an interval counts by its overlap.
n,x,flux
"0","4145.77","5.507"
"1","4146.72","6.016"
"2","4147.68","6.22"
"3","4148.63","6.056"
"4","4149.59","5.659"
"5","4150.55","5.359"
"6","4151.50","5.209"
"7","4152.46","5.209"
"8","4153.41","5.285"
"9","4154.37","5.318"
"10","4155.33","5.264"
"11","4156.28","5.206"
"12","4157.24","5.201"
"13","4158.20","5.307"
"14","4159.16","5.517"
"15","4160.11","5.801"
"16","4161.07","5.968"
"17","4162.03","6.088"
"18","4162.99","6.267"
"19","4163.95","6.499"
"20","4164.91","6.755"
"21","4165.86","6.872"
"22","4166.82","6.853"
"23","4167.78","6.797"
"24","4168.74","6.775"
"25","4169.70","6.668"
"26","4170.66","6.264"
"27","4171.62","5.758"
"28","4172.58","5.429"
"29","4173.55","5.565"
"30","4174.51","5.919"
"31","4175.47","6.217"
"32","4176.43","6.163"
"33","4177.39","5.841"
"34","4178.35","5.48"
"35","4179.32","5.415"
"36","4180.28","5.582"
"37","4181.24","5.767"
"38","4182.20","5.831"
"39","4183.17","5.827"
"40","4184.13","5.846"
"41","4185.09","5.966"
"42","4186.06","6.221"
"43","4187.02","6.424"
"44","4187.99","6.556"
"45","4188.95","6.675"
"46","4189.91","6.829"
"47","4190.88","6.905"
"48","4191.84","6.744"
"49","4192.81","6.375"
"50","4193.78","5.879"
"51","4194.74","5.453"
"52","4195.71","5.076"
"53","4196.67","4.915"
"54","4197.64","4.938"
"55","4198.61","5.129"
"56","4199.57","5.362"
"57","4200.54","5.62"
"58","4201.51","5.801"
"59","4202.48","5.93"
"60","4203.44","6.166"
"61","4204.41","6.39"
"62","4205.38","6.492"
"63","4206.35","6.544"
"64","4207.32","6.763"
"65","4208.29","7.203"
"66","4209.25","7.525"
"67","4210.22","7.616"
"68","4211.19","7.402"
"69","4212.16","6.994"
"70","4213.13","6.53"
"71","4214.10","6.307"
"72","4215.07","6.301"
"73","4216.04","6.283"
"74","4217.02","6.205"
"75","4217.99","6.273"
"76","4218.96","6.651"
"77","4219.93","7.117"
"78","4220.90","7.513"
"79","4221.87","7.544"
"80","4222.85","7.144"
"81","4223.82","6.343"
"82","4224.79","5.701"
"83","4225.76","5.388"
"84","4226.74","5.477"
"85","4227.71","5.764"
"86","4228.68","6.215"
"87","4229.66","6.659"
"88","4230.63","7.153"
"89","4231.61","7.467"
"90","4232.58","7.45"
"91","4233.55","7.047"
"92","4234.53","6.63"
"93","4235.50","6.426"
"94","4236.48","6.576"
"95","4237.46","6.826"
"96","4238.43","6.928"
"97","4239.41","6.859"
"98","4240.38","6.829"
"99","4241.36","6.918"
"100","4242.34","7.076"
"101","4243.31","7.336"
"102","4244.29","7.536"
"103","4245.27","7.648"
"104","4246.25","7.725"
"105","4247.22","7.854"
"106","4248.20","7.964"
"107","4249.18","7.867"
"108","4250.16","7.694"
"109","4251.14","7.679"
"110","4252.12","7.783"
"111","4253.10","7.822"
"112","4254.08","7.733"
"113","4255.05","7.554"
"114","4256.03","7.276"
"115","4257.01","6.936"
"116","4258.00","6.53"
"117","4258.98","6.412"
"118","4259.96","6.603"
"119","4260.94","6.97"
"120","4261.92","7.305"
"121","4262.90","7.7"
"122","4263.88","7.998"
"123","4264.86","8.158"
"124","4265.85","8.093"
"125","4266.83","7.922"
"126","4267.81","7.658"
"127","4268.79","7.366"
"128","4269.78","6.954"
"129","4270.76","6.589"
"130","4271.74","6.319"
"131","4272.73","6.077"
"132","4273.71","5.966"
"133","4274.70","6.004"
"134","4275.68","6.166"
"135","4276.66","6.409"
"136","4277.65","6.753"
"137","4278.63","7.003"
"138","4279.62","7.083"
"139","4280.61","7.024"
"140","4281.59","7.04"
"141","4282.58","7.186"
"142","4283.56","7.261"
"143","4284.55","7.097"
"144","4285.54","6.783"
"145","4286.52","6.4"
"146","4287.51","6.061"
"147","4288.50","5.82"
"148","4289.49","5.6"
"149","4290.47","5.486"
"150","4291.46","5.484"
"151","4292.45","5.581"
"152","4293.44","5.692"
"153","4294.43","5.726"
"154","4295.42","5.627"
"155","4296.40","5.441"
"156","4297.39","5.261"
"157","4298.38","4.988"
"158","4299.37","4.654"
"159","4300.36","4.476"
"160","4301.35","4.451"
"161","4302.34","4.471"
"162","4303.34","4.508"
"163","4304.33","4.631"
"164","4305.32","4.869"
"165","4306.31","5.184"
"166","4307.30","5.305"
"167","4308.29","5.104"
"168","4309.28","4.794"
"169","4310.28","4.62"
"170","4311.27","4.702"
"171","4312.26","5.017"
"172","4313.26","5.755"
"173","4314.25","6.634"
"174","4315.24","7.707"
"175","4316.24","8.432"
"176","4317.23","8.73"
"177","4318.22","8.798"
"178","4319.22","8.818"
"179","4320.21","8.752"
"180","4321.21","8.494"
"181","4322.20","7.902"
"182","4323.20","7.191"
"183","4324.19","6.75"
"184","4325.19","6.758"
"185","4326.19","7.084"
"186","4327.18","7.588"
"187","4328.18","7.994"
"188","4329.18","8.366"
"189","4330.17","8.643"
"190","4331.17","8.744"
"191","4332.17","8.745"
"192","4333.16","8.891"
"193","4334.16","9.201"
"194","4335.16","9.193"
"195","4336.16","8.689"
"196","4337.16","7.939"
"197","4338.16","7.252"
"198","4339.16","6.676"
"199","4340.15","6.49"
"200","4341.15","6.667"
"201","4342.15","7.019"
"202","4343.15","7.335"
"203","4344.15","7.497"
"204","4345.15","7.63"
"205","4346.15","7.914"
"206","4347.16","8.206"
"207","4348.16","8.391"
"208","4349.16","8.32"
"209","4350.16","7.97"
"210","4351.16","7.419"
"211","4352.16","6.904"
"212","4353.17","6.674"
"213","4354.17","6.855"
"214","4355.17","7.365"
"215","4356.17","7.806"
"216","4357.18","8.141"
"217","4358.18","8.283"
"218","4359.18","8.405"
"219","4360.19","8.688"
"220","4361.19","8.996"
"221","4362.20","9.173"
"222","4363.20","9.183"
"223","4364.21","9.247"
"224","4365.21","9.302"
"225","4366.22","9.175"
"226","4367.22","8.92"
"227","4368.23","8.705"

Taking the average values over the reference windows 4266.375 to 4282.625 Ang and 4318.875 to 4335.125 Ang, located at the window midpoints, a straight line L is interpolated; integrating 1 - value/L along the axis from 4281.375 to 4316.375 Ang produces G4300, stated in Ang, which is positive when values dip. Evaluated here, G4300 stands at 8.37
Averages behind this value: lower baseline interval 6.78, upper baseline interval 8.15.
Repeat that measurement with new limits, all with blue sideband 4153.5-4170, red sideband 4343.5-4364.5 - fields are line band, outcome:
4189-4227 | 1.1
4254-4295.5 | 2.7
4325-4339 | -0.7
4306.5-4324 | 1.8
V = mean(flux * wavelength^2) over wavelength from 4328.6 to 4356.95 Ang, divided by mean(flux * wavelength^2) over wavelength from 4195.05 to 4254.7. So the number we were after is 1.2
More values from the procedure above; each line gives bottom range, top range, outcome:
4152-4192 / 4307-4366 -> 1.38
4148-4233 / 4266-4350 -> 1.16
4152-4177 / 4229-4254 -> 1.26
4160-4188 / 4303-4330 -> 1.18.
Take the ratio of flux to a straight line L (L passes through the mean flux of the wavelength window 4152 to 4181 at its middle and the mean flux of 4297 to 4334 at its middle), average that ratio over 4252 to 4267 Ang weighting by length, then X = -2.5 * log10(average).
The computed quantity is -0.166 mag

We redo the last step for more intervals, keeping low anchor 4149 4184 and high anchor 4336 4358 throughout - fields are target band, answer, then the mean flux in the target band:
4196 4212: -0.01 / 6.24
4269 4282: 0.04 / 6.58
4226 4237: -0.02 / 6.59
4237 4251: -0.13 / 7.37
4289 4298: 0.26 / 5.54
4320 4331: -0.07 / 7.78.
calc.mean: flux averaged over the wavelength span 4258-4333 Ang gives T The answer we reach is 6.59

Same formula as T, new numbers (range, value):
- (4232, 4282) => 7.14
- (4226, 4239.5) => 6.65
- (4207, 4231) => 6.64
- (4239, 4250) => 7.43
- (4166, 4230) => 6.23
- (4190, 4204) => 5.77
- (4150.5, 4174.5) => 5.9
